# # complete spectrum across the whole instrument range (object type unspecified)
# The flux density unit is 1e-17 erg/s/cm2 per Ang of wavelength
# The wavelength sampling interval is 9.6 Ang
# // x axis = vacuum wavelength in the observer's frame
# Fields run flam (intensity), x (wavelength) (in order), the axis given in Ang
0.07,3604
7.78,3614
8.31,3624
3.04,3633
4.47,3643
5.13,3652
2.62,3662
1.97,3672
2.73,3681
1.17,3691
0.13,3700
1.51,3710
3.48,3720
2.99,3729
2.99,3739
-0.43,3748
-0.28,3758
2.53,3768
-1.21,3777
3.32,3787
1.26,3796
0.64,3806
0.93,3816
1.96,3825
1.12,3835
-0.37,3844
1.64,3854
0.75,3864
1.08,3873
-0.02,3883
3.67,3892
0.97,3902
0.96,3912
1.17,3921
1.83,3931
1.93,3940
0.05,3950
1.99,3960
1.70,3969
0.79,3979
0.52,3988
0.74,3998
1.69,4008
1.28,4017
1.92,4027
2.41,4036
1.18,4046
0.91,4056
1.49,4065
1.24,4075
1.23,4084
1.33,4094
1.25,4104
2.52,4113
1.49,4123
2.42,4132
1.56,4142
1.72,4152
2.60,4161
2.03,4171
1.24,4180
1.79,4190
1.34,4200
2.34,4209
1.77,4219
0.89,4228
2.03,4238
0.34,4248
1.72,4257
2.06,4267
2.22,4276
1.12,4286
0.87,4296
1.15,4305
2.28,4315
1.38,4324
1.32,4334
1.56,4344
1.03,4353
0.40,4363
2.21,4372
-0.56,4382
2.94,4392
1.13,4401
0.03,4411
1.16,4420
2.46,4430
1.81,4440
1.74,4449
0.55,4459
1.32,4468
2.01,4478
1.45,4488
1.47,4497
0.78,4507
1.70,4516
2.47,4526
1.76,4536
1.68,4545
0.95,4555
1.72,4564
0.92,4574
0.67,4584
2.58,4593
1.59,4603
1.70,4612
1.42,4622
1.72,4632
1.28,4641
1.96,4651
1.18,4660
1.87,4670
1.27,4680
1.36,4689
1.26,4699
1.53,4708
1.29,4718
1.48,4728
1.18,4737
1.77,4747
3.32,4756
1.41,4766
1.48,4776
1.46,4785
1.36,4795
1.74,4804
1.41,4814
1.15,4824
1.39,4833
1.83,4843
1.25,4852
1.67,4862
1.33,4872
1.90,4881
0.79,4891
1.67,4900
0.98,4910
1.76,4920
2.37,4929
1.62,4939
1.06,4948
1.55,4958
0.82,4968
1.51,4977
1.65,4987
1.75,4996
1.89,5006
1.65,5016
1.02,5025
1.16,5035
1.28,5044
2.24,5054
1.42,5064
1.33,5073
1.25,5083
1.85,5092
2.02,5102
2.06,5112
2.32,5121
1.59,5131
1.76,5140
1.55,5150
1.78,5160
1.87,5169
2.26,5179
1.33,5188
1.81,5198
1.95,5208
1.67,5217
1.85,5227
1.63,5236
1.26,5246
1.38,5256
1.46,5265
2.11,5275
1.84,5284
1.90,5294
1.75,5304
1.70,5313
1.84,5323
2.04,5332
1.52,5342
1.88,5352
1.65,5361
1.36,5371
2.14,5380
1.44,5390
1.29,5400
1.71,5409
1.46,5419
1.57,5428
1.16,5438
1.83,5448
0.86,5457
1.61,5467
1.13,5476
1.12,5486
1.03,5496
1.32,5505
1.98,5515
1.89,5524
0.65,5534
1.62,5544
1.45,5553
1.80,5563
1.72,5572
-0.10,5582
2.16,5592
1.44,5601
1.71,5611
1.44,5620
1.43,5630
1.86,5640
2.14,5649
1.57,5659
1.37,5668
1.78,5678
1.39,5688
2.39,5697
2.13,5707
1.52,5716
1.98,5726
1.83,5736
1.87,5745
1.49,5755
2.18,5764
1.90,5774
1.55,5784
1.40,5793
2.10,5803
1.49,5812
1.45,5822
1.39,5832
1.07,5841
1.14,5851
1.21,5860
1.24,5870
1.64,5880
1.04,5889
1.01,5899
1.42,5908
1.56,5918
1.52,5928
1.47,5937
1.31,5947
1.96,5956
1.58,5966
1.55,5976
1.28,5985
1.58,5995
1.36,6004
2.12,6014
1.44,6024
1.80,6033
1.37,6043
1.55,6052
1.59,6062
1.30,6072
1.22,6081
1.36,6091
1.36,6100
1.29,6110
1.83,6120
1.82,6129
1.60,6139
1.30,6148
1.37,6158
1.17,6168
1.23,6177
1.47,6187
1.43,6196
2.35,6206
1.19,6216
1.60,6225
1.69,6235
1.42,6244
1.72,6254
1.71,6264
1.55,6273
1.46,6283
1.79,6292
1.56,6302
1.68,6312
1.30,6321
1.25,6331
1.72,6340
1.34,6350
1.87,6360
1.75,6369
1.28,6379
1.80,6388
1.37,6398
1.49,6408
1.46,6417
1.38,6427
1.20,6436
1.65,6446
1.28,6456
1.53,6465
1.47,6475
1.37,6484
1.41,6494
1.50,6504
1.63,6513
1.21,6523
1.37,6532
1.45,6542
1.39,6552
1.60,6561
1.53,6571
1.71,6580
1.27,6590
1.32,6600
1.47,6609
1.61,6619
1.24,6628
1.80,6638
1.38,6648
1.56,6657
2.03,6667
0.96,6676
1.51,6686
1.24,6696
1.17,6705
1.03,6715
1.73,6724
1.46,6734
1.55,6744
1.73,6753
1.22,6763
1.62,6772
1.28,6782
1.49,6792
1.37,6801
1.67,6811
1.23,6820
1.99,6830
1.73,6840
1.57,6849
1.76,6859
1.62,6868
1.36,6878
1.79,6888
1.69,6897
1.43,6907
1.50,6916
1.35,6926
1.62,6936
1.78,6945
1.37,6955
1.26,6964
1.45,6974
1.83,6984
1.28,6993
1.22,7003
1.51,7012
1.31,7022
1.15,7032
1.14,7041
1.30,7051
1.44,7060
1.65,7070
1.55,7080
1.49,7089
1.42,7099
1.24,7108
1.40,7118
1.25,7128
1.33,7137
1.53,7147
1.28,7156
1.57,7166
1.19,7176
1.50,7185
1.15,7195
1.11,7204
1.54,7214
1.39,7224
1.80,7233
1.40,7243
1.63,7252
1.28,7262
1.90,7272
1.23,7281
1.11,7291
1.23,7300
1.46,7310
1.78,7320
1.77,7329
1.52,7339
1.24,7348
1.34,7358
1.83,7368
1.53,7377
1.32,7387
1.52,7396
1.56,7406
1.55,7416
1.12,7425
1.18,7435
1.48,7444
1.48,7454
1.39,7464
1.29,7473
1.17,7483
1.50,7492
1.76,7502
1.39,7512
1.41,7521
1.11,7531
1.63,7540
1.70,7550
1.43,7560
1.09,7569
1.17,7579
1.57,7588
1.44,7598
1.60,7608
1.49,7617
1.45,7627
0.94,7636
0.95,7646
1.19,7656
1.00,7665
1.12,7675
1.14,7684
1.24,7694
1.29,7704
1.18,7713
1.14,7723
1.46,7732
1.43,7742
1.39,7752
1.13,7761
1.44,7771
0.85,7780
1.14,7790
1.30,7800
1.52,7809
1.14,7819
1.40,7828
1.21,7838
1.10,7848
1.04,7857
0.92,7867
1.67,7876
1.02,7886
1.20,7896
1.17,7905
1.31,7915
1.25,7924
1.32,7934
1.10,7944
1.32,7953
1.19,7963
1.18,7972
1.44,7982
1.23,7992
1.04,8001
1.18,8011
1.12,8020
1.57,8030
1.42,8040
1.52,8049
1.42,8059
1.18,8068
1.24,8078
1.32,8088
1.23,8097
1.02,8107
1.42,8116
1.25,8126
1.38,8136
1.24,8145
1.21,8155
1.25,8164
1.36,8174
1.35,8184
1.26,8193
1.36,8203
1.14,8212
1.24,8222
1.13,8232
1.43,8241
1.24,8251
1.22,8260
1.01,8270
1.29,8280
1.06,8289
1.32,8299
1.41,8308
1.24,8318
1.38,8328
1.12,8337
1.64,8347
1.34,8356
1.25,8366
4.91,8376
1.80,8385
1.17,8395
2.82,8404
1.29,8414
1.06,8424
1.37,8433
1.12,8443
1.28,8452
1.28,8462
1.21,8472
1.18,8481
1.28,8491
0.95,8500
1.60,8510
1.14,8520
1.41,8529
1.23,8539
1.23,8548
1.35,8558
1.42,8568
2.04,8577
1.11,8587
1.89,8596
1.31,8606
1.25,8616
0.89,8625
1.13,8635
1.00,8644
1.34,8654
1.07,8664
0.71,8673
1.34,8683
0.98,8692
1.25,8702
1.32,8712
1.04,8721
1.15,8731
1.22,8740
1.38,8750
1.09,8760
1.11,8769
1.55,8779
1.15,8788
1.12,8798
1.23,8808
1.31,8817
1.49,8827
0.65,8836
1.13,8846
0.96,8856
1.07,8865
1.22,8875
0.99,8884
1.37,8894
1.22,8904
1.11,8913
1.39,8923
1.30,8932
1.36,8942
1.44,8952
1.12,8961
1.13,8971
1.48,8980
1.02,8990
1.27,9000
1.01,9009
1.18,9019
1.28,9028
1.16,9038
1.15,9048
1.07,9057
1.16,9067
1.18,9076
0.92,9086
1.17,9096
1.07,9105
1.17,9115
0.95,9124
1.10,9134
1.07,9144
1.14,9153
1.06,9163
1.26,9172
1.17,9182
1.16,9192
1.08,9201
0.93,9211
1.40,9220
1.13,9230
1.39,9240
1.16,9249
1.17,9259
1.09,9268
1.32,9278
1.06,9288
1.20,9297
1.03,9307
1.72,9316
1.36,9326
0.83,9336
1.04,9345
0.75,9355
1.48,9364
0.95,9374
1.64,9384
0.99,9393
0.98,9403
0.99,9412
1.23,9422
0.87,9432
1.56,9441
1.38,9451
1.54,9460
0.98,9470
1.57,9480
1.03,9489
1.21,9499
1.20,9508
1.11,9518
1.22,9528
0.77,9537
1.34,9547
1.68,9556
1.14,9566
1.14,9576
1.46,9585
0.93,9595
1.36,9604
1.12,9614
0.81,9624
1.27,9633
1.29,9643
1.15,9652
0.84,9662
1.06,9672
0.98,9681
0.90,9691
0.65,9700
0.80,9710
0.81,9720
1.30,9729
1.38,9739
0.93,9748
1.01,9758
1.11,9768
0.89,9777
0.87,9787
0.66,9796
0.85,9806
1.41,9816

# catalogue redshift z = 0.28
